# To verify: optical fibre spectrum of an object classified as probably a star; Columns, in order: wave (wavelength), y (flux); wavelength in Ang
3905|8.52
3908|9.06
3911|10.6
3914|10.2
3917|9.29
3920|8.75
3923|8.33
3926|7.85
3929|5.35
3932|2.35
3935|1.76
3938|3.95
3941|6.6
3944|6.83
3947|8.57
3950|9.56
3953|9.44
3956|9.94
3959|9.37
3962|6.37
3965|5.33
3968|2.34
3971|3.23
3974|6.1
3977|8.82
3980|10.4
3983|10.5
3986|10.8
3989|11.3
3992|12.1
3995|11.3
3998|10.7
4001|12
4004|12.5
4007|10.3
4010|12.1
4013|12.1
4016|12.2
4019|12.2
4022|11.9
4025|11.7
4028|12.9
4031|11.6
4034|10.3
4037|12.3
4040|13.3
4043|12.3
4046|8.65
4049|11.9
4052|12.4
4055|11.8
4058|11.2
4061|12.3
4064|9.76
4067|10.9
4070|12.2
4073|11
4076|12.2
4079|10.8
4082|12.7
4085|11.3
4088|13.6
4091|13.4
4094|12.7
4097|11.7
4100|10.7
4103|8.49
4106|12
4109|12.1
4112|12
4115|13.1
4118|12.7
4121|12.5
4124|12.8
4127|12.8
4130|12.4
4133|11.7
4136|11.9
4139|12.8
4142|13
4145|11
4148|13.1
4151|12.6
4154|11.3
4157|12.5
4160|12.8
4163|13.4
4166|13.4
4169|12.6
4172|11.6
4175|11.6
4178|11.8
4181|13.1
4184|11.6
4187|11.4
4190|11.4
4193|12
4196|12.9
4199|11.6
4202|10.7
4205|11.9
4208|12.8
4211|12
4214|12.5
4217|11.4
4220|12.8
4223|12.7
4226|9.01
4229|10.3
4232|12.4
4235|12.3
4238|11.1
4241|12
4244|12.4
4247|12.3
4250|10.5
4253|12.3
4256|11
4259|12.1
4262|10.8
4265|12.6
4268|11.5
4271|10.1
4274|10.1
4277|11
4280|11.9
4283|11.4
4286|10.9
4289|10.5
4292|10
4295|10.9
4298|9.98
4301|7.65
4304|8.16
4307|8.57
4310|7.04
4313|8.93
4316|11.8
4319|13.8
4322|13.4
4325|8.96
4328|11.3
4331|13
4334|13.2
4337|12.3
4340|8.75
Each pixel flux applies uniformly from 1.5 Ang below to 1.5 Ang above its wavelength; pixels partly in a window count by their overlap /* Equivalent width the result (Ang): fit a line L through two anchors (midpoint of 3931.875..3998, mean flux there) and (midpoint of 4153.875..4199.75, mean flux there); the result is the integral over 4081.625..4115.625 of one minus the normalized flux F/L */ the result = -4.4 Ang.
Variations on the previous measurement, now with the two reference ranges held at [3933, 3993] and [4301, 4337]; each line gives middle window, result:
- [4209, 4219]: -2.3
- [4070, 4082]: -4.3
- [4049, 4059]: -4.1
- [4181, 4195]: -3.3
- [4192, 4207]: -3.4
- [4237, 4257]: -3.3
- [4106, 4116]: -3.9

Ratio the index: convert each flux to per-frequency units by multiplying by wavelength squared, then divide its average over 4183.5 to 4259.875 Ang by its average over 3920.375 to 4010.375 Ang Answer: 1.6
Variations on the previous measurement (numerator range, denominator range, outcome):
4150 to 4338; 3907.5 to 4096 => 1.29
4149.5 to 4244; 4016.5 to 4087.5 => 1.10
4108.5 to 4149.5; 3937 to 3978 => 1.96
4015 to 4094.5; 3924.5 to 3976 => 2.01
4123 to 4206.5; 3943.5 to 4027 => 1.37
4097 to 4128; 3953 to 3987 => 1.68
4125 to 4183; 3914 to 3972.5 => 2.06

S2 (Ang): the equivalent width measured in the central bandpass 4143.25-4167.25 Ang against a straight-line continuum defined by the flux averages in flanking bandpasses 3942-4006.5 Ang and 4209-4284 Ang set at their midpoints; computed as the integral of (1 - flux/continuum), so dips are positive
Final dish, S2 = -4.12 Ang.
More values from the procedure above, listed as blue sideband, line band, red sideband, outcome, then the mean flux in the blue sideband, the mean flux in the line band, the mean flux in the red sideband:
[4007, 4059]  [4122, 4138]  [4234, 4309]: -1.3 Ang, 11.8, 12.3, 10.8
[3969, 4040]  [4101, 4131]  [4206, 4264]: -2.1 Ang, 10.8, 12.1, 11.7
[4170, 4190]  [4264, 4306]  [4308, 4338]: 3.8 Ang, 11.8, 10.4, 11.3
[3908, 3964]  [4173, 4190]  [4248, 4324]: -3.7 Ang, 7.53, 11.8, 10.7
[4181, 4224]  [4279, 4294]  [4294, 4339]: 0.1 Ang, 12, 10.9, 10.6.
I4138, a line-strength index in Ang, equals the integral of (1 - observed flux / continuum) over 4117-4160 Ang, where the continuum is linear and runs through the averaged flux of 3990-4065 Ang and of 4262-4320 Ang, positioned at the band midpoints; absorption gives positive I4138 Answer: -4.9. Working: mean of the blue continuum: 11.7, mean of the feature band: 12.4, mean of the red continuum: 10.3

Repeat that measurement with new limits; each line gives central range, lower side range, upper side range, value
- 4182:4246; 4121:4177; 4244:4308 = -1.3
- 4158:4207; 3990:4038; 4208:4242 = -1.6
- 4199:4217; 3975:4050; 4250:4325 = -1.7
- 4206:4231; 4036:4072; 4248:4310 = -2.1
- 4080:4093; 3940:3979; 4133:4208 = -3.2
